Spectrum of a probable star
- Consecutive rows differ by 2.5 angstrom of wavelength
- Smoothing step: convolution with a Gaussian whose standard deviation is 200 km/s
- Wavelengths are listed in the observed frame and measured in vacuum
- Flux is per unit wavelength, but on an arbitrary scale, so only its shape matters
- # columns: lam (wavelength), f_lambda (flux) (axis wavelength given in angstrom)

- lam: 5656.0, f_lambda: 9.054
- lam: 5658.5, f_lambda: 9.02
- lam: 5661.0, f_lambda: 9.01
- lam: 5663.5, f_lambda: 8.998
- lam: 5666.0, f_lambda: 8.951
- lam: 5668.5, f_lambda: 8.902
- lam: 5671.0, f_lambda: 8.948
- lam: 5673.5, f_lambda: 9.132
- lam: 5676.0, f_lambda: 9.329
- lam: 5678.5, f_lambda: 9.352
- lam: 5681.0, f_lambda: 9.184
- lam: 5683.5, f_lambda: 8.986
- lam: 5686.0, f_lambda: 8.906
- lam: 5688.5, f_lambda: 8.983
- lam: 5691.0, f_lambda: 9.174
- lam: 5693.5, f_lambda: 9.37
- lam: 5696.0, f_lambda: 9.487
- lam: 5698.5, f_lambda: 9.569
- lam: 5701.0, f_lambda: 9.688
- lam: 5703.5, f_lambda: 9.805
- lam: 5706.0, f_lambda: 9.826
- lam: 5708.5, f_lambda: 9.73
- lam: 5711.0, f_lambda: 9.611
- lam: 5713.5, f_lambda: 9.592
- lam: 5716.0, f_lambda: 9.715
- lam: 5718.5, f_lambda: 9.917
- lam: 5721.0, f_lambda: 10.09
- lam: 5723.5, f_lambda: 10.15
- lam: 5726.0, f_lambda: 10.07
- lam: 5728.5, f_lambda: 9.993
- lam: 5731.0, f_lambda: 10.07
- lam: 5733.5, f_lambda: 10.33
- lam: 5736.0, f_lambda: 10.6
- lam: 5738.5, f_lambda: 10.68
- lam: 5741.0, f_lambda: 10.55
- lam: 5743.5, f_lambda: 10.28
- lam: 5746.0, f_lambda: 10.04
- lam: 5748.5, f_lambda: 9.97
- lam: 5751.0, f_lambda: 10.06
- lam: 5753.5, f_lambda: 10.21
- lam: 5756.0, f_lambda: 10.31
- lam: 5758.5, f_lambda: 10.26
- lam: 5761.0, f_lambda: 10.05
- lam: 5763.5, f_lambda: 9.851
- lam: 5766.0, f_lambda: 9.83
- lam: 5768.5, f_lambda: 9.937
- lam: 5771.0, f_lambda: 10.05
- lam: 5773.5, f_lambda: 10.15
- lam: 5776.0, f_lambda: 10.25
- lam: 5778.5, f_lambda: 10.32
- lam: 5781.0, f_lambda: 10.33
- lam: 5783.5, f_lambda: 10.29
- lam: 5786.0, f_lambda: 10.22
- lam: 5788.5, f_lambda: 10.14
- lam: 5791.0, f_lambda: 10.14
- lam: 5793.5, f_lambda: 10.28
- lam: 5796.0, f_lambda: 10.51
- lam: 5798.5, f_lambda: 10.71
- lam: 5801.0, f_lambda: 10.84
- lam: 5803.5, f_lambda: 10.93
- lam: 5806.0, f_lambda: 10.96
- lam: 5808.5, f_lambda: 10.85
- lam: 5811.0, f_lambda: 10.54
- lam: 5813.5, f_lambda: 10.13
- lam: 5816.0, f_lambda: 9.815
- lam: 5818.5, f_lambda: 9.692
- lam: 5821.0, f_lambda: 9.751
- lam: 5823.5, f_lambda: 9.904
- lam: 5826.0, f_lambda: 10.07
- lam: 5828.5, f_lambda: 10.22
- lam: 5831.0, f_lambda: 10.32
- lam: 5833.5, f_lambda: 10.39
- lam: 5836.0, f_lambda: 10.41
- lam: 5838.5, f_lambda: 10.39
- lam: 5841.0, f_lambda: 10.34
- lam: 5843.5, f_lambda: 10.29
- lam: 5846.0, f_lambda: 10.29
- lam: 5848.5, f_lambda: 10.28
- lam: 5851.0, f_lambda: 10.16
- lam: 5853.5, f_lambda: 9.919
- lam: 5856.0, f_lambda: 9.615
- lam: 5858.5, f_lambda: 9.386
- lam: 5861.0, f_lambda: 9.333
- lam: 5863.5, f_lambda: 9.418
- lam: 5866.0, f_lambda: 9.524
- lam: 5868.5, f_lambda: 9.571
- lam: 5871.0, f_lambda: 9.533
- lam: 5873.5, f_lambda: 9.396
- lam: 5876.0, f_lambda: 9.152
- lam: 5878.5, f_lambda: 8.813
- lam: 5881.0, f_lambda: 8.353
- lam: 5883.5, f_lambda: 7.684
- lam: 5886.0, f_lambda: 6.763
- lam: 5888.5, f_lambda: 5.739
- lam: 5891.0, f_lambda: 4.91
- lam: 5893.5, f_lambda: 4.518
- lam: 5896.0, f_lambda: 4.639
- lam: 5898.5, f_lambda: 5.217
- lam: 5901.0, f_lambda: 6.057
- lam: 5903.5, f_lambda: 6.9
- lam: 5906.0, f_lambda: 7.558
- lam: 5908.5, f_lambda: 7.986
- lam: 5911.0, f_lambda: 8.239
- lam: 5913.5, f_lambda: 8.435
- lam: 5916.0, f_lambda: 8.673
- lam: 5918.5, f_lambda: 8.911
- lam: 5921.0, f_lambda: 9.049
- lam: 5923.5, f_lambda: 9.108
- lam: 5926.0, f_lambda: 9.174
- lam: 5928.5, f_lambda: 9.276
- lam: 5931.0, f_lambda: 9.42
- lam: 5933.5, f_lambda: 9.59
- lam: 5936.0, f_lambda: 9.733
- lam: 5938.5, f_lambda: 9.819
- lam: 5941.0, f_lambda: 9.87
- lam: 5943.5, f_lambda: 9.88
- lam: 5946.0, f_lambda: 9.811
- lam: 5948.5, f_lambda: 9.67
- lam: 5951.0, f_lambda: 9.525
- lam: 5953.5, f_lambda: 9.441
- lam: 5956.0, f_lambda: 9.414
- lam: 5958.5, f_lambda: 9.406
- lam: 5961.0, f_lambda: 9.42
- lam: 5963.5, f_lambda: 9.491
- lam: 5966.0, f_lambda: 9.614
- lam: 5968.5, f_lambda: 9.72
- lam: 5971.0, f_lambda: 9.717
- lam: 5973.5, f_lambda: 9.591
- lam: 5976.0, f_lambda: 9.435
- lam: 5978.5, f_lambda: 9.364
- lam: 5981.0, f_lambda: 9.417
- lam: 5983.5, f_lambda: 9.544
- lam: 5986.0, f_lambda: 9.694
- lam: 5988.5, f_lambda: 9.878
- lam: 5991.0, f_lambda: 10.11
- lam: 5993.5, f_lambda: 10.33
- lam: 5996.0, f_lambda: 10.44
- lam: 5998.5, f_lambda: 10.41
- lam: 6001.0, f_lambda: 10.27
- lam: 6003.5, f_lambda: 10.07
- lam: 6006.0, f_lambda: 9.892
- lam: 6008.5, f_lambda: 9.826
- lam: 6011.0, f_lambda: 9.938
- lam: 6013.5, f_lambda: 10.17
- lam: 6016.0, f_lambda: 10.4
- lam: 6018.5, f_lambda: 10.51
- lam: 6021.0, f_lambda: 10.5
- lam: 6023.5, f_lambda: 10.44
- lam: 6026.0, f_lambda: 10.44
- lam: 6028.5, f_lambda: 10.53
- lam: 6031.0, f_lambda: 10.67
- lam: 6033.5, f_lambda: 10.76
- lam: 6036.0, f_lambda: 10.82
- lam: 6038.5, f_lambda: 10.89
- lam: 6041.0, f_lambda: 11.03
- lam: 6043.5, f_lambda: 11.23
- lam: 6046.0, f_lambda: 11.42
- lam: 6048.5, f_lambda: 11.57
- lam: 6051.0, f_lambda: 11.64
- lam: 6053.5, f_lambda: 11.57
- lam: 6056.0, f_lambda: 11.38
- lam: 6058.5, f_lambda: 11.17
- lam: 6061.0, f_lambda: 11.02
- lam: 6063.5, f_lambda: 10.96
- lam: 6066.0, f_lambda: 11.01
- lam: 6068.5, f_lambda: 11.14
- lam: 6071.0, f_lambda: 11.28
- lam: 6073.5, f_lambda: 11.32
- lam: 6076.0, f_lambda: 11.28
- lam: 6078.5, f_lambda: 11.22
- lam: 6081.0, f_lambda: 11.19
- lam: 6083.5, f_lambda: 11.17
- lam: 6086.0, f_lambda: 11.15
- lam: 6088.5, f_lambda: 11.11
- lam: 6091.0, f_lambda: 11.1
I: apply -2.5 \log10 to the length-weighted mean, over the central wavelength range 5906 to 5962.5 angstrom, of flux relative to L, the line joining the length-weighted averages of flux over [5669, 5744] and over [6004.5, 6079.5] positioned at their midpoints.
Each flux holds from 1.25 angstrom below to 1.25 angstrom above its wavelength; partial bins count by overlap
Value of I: 0.14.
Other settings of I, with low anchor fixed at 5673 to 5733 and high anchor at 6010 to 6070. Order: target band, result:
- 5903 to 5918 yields 0.27 mag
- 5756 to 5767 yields -0.02 mag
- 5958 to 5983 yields 0.12 mag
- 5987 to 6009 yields 0.06 mag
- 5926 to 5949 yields 0.09 mag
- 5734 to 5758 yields -0.06 mag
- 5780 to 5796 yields -0.04 mag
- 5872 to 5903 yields 0.45 mag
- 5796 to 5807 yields -0.09 mag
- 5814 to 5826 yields 0.02 mag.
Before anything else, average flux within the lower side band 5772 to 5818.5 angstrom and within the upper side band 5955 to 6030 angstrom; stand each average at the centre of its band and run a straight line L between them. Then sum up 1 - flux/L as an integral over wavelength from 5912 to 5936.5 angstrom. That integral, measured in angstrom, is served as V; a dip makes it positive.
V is 2.4 angstrom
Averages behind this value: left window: 10.4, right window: 9.94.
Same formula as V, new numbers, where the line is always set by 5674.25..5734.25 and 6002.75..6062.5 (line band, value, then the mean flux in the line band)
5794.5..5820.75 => -1.3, 10.5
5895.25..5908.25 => 5.1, 6.28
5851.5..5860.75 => 0.4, 9.65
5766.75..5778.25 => -0.3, 10.1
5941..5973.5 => 2.7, 9.6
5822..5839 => -0.3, 10.2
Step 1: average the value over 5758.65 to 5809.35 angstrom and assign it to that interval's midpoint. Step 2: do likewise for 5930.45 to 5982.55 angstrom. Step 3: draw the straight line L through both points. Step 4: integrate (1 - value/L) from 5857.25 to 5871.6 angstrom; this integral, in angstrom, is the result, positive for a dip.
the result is 0.8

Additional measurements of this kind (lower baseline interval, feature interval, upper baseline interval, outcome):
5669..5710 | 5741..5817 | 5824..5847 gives -2.8 angstrom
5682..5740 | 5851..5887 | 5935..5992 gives 2.2 angstrom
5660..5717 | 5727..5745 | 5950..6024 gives -1.8 angstrom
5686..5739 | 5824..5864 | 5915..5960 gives -2.0 angstrom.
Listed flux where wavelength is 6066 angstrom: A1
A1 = 11.01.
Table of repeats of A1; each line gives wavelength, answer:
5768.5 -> 9.937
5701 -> 9.688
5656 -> 9.054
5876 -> 9.152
